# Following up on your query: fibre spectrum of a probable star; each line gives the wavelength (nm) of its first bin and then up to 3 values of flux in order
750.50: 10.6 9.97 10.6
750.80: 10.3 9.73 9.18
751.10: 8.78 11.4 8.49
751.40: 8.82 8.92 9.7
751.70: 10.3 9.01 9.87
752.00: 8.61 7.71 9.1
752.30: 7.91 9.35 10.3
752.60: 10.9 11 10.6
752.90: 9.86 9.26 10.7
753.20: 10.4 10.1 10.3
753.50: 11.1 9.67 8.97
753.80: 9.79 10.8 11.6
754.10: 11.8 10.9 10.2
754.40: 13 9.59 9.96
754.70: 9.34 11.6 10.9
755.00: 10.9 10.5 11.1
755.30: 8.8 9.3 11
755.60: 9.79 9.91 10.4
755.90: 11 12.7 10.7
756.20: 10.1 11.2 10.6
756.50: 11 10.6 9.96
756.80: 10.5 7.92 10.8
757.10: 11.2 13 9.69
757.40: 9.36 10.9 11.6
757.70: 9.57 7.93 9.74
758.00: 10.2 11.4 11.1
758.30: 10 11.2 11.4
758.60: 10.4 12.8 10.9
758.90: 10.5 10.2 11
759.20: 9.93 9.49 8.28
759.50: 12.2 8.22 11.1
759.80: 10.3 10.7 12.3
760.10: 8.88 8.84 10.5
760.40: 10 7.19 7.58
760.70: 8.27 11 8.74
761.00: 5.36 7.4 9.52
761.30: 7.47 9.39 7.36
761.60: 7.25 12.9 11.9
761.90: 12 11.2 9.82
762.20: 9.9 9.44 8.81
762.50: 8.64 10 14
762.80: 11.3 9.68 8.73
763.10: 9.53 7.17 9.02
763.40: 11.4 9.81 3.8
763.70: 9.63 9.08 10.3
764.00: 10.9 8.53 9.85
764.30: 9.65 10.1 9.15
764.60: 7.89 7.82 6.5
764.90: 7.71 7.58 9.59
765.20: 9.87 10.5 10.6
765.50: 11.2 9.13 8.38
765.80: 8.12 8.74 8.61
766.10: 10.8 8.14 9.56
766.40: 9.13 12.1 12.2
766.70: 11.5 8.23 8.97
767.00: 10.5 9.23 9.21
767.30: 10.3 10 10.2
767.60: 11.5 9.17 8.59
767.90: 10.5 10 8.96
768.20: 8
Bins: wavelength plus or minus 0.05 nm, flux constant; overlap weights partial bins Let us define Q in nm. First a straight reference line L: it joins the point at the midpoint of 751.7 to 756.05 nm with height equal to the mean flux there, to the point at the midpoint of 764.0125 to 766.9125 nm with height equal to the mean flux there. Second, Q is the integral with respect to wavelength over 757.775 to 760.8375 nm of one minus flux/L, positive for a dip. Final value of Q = -0.099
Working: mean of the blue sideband 10.2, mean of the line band 10.1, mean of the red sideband 9.34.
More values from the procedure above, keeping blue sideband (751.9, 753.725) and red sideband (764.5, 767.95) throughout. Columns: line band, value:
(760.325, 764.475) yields 0.08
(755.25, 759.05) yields -0.33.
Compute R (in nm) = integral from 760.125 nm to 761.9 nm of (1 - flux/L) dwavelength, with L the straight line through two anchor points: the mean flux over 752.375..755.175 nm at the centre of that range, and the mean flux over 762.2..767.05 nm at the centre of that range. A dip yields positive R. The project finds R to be 0.15 nm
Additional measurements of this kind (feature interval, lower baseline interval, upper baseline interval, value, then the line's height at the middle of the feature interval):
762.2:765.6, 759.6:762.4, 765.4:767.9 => 0.099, 9.61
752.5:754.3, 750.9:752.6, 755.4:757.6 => -0.132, 9.73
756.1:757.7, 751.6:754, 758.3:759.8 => -0.039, 10.3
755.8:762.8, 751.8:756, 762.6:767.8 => -0.171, 9.87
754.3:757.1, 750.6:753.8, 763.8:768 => -0.240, 9.67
